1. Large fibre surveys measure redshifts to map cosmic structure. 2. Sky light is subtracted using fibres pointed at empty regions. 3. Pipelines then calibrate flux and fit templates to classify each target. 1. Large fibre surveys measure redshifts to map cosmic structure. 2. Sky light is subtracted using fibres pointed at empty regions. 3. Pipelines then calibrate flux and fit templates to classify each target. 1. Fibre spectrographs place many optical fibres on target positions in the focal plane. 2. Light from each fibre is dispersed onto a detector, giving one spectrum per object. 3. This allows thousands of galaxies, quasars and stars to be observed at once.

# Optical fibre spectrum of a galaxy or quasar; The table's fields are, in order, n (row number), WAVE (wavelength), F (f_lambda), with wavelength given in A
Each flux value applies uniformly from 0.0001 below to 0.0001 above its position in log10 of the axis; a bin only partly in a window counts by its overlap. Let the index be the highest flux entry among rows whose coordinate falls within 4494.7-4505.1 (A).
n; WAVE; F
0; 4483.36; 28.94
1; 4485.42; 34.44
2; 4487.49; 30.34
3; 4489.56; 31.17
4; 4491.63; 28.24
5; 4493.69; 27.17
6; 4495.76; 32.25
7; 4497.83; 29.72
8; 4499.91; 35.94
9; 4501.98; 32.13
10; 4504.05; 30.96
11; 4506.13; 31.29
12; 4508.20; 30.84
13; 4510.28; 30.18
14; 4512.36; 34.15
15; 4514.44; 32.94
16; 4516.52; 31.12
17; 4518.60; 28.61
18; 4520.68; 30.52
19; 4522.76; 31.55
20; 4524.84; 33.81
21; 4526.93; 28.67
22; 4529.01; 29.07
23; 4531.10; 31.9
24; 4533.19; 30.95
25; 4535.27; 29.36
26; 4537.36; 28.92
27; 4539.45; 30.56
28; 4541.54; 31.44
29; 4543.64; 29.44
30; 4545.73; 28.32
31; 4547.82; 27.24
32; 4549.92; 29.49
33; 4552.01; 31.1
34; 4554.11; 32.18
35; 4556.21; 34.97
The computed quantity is 35.94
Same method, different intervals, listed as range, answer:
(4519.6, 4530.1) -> 33.81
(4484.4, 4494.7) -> 34.44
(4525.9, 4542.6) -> 31.9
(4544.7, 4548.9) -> 28.32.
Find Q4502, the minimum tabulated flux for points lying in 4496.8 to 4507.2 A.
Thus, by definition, 29.72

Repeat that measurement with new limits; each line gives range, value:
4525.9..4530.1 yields 28.67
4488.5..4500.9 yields 27.17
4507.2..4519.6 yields 28.61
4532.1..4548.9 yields 27.24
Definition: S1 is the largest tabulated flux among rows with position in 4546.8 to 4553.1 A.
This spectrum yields 31.1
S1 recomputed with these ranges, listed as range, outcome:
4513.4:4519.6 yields 32.94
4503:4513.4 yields 34.15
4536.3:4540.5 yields 30.56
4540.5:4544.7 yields 31.44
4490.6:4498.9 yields 32.25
